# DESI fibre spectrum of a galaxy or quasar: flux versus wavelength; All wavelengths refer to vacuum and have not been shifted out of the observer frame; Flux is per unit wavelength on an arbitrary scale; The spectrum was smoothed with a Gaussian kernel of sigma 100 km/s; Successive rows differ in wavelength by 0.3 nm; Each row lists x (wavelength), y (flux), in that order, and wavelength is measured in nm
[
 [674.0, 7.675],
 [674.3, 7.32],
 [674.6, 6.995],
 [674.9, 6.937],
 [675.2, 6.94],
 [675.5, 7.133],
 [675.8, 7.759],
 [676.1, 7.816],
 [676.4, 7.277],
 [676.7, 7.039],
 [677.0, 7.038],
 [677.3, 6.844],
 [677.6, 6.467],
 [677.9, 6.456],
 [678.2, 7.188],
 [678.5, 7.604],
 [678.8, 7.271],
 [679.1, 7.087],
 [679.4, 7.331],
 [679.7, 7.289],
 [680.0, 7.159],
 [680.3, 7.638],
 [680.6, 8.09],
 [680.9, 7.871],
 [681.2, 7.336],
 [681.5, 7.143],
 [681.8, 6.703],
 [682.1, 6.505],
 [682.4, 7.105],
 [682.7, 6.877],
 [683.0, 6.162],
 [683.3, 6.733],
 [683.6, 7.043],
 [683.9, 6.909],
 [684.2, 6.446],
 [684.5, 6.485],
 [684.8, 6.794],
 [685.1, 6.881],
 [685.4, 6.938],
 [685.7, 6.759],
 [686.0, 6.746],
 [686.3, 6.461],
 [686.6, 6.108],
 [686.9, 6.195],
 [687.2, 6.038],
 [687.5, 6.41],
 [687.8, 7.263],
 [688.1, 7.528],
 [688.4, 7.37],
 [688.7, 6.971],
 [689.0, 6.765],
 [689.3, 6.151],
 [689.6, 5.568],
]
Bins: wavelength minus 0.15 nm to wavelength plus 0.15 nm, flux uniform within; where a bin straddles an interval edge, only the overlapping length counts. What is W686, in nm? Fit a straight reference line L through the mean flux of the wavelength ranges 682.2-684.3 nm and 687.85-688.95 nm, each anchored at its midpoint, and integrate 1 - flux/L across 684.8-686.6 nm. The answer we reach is 0.072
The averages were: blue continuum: 6.75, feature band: 6.71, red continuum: 7.24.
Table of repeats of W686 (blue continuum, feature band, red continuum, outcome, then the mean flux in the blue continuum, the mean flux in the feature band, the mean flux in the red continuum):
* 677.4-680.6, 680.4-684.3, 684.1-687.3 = -0.080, 7.19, 7.01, 6.54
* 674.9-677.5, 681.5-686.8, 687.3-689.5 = 0.222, 7.2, 6.69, 6.87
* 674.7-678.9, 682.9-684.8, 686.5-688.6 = 0.057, 7.12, 6.65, 6.72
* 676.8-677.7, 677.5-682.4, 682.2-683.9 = -0.287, 6.81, 7.2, 6.79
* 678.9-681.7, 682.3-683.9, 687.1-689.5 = 0.093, 7.42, 6.79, 6.8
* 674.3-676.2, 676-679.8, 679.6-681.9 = 0.111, 7.25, 7.12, 7.42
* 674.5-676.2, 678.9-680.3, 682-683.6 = -0.064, 7.25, 7.26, 6.72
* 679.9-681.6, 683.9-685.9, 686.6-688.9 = 0.102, 7.56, 6.73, 6.78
